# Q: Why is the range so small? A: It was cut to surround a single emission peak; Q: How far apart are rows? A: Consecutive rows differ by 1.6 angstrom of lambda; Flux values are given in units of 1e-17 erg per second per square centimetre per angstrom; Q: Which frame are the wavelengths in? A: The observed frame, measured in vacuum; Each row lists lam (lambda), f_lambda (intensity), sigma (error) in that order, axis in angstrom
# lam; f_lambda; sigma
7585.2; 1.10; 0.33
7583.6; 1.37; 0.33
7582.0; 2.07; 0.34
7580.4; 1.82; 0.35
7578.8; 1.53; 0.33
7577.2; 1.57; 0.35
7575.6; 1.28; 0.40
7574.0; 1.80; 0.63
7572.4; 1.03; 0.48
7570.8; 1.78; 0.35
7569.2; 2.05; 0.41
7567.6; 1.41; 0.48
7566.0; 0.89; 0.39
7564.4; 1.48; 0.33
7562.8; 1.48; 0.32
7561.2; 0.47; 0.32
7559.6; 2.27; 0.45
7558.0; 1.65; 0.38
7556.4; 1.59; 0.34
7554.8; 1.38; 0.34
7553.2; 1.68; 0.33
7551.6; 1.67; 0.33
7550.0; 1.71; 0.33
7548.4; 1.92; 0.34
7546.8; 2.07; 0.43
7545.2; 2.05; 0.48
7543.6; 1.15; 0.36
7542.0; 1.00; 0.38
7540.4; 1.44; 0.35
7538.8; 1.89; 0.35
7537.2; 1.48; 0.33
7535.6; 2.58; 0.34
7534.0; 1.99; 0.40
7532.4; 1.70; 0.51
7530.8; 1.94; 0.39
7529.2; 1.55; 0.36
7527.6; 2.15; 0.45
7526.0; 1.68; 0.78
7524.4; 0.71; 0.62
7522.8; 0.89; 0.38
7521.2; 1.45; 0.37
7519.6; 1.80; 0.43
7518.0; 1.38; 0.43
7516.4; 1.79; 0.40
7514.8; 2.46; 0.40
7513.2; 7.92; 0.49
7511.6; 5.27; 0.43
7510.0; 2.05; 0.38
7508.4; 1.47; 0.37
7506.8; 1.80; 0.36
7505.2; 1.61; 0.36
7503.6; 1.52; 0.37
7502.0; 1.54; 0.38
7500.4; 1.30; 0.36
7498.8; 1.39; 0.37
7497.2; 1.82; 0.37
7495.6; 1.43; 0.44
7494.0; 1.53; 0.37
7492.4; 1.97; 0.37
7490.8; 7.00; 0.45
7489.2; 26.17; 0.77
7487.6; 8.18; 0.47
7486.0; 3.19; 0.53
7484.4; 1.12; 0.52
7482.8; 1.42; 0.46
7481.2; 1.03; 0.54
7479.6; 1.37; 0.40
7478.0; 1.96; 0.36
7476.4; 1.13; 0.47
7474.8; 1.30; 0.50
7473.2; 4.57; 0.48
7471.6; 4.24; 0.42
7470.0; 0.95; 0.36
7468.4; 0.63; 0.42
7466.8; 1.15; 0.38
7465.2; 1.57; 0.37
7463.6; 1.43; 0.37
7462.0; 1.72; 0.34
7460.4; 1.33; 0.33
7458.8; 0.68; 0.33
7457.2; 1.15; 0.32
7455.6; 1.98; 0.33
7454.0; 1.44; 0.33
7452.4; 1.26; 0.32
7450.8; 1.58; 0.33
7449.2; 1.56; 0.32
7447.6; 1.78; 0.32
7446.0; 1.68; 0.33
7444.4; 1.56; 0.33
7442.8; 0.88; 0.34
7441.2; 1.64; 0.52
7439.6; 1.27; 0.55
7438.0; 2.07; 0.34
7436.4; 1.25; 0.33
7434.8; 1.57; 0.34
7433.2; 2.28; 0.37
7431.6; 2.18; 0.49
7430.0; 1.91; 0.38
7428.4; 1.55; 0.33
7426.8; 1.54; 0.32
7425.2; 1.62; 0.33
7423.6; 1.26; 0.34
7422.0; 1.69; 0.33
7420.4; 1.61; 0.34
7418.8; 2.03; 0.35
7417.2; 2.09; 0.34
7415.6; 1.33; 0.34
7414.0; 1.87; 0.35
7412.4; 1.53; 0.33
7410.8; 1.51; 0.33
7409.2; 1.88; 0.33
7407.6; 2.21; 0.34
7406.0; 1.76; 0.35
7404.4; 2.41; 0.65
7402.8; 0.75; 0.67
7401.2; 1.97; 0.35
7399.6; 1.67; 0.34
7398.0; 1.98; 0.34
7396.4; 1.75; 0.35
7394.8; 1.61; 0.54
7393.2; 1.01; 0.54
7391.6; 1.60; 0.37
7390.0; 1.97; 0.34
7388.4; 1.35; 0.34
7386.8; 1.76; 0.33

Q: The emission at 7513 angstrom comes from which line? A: [N II] 6583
